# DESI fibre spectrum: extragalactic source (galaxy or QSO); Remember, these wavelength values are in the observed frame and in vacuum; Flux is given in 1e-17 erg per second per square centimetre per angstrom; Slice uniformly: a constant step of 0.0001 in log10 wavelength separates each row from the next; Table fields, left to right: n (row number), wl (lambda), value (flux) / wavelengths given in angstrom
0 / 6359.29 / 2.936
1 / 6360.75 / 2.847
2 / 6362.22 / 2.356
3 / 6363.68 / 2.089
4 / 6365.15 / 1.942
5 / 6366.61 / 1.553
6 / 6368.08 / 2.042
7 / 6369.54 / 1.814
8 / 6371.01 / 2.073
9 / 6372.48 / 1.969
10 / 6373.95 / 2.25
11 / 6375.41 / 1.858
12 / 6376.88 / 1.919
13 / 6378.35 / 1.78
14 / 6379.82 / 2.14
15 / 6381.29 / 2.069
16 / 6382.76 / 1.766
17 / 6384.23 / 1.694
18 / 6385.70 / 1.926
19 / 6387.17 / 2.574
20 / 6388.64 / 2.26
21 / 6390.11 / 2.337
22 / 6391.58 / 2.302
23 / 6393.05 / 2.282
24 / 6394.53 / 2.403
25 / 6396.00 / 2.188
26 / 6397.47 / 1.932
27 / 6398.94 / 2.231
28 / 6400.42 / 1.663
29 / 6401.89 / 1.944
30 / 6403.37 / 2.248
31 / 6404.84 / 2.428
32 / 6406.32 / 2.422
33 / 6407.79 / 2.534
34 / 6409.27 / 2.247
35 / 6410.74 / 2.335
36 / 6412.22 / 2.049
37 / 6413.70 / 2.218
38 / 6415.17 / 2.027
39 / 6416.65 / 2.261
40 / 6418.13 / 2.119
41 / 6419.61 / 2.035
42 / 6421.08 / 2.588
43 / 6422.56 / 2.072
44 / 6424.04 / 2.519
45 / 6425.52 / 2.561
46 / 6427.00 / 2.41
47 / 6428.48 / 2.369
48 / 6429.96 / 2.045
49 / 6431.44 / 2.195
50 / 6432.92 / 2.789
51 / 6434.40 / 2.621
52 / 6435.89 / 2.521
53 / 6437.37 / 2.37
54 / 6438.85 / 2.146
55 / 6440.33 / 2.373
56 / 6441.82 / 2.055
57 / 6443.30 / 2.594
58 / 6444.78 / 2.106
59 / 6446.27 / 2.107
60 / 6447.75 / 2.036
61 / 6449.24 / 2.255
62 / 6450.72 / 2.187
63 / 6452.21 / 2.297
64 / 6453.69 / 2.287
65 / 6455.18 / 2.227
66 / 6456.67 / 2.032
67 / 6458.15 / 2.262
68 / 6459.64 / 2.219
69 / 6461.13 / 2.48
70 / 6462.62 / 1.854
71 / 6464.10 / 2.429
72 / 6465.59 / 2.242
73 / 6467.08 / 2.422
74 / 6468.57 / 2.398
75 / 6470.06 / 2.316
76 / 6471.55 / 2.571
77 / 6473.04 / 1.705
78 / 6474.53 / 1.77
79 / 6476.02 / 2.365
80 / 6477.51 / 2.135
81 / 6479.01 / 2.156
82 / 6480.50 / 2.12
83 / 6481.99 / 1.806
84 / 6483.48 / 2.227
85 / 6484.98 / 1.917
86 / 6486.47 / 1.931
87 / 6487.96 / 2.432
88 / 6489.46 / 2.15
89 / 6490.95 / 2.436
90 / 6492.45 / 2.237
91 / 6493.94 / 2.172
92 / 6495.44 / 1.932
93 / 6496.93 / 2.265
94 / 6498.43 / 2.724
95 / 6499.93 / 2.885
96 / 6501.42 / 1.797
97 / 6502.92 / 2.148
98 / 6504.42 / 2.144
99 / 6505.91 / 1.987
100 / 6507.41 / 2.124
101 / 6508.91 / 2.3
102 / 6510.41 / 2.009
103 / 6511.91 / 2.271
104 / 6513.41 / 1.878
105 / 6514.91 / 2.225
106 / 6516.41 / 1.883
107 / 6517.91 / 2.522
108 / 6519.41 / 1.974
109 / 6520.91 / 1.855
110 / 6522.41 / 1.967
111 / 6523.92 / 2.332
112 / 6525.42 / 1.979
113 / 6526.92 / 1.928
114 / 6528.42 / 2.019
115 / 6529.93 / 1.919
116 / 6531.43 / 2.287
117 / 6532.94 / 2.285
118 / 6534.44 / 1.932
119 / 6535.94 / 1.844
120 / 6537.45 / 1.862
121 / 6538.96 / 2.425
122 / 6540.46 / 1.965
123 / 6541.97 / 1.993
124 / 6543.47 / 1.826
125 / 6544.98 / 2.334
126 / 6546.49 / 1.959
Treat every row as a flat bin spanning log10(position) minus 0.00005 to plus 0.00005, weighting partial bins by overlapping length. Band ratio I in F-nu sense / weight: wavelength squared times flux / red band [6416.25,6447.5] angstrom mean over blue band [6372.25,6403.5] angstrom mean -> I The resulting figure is 1.13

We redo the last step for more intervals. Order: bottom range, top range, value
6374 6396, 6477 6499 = 1.07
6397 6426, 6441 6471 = 1.02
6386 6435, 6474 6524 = 0.97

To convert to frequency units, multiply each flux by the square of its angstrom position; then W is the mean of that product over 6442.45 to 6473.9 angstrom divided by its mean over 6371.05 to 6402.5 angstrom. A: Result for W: 1.10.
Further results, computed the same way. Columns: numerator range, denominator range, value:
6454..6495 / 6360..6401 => 1.08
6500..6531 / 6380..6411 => 0.99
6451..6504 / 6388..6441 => 0.99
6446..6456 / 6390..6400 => 1.01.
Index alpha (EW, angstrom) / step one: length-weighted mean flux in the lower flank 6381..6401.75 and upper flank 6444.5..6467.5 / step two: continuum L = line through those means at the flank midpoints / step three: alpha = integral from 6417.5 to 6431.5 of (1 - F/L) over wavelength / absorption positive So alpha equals -0.9 angstrom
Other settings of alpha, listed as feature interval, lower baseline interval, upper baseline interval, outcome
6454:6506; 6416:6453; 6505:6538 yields -0.52 angstrom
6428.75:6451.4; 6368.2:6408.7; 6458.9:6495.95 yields -1.53 angstrom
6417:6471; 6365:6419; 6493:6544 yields -4.79 angstrom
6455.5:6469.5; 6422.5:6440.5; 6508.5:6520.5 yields 0.20 angstrom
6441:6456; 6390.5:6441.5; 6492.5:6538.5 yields 0.07 angstrom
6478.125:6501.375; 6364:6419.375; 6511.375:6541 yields -1.53 angstrom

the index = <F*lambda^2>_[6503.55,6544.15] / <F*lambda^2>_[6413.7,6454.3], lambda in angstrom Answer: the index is 0.93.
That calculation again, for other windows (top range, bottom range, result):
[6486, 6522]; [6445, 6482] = 1.01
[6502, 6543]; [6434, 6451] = 0.93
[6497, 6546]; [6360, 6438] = 1.00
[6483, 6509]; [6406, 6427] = 0.99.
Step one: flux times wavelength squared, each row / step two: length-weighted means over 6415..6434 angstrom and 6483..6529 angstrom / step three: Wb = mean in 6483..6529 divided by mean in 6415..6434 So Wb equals 0.95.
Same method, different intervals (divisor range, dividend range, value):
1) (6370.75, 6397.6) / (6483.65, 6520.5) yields 1.08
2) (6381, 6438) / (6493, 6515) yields 1.00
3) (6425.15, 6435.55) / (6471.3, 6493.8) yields 0.89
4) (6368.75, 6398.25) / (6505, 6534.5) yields 1.05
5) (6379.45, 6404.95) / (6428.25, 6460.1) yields 1.09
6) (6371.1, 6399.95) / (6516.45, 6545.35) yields 1.03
